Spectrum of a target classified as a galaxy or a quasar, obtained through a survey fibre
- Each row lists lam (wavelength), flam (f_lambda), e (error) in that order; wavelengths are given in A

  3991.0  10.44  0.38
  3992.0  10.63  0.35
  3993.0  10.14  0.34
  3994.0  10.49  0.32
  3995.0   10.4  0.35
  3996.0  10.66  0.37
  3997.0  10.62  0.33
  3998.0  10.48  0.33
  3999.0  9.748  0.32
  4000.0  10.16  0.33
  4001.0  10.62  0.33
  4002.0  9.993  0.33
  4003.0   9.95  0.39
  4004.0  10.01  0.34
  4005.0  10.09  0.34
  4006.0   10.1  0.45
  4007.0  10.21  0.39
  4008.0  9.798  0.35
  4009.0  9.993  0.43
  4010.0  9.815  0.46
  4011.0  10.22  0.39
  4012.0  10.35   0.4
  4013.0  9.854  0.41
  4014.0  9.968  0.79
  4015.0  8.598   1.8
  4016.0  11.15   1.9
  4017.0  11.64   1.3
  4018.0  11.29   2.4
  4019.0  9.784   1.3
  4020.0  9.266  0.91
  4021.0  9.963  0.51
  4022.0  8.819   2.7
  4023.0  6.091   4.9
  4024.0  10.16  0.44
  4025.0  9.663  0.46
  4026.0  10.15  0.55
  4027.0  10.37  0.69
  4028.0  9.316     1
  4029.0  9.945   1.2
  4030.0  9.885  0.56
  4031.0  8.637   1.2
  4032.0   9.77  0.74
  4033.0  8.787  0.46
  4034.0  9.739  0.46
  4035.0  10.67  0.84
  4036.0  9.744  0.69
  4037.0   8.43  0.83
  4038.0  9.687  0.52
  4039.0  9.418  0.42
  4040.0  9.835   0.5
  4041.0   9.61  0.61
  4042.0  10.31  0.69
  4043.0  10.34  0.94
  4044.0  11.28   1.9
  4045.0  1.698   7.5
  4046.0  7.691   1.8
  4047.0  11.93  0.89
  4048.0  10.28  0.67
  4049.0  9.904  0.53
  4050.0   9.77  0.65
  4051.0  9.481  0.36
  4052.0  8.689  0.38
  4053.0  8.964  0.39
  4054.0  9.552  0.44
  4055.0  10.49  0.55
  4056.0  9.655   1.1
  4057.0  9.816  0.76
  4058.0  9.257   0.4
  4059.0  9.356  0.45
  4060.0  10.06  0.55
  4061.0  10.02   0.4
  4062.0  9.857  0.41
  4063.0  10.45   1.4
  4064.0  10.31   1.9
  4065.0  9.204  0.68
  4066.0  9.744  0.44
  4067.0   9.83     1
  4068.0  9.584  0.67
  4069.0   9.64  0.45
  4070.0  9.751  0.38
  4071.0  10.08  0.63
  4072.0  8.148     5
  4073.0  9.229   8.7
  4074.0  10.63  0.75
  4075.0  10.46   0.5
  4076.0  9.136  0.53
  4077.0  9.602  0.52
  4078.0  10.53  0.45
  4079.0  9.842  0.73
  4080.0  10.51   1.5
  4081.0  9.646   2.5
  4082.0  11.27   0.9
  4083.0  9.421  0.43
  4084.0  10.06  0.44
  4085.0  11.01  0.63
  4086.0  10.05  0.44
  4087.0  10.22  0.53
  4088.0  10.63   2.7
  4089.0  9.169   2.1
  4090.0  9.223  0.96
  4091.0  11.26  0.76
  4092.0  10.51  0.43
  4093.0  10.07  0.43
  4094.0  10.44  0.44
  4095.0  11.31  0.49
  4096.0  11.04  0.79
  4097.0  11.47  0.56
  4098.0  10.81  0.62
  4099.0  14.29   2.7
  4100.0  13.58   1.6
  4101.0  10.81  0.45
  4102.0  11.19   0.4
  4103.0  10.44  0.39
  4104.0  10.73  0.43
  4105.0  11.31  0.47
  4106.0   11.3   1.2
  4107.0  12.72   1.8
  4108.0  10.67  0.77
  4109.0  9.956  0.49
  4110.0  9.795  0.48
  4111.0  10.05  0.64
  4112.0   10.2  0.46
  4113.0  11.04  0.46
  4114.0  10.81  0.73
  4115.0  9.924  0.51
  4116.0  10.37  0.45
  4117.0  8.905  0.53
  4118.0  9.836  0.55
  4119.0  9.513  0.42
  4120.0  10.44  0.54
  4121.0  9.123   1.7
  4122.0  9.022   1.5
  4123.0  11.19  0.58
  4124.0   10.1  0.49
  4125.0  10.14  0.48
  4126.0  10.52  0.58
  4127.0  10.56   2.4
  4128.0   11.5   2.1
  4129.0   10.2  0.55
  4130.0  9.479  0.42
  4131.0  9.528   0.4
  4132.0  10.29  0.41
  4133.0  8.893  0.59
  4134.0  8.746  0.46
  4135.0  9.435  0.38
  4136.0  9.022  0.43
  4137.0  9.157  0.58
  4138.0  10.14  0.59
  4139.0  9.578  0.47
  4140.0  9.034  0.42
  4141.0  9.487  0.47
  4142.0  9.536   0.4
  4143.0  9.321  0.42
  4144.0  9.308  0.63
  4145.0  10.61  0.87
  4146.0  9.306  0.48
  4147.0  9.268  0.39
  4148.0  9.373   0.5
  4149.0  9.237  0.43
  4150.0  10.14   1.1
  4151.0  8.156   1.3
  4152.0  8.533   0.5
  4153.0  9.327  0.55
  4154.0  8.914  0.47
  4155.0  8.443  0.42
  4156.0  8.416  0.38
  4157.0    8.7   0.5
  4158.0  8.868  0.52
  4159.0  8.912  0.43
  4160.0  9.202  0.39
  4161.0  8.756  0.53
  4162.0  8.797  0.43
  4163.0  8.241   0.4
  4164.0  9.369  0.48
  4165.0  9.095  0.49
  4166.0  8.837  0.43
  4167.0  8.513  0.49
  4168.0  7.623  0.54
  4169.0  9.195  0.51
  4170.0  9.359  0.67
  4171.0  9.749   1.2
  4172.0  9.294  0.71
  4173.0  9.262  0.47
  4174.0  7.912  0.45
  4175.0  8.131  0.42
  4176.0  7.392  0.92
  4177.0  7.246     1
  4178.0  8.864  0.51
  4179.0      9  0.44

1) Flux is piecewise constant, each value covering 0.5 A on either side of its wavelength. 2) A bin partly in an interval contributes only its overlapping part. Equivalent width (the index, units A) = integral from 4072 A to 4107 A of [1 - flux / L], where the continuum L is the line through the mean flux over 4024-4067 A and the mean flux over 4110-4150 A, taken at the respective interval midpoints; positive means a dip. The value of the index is -3.3 A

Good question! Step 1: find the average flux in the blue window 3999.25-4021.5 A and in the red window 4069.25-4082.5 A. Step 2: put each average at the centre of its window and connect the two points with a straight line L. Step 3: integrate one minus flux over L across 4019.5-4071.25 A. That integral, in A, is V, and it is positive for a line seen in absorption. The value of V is 2.5 A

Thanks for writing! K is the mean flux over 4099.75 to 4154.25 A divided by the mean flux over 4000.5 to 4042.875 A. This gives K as 1.02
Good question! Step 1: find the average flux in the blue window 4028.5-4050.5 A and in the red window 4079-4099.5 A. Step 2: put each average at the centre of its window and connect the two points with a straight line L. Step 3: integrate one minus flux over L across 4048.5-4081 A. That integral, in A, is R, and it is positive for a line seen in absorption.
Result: 0.9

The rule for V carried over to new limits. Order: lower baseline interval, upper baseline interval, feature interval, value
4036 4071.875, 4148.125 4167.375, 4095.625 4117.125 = -4.22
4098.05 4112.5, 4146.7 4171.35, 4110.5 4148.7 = 1.31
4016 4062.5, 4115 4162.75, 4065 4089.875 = -0.97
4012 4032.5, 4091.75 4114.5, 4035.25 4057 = 1.57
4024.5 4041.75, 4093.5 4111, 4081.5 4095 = 0.78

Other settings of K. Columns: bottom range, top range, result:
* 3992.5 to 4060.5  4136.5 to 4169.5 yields 0.93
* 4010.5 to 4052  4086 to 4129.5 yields 1.11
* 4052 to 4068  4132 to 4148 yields 0.97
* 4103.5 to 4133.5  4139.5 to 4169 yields 0.88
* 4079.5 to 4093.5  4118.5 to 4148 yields 0.95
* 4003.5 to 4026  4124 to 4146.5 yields 0.99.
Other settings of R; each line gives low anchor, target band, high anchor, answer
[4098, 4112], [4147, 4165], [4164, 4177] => 0.6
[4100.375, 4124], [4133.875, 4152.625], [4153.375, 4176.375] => 0.2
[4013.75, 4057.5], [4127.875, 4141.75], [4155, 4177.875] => -1.0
